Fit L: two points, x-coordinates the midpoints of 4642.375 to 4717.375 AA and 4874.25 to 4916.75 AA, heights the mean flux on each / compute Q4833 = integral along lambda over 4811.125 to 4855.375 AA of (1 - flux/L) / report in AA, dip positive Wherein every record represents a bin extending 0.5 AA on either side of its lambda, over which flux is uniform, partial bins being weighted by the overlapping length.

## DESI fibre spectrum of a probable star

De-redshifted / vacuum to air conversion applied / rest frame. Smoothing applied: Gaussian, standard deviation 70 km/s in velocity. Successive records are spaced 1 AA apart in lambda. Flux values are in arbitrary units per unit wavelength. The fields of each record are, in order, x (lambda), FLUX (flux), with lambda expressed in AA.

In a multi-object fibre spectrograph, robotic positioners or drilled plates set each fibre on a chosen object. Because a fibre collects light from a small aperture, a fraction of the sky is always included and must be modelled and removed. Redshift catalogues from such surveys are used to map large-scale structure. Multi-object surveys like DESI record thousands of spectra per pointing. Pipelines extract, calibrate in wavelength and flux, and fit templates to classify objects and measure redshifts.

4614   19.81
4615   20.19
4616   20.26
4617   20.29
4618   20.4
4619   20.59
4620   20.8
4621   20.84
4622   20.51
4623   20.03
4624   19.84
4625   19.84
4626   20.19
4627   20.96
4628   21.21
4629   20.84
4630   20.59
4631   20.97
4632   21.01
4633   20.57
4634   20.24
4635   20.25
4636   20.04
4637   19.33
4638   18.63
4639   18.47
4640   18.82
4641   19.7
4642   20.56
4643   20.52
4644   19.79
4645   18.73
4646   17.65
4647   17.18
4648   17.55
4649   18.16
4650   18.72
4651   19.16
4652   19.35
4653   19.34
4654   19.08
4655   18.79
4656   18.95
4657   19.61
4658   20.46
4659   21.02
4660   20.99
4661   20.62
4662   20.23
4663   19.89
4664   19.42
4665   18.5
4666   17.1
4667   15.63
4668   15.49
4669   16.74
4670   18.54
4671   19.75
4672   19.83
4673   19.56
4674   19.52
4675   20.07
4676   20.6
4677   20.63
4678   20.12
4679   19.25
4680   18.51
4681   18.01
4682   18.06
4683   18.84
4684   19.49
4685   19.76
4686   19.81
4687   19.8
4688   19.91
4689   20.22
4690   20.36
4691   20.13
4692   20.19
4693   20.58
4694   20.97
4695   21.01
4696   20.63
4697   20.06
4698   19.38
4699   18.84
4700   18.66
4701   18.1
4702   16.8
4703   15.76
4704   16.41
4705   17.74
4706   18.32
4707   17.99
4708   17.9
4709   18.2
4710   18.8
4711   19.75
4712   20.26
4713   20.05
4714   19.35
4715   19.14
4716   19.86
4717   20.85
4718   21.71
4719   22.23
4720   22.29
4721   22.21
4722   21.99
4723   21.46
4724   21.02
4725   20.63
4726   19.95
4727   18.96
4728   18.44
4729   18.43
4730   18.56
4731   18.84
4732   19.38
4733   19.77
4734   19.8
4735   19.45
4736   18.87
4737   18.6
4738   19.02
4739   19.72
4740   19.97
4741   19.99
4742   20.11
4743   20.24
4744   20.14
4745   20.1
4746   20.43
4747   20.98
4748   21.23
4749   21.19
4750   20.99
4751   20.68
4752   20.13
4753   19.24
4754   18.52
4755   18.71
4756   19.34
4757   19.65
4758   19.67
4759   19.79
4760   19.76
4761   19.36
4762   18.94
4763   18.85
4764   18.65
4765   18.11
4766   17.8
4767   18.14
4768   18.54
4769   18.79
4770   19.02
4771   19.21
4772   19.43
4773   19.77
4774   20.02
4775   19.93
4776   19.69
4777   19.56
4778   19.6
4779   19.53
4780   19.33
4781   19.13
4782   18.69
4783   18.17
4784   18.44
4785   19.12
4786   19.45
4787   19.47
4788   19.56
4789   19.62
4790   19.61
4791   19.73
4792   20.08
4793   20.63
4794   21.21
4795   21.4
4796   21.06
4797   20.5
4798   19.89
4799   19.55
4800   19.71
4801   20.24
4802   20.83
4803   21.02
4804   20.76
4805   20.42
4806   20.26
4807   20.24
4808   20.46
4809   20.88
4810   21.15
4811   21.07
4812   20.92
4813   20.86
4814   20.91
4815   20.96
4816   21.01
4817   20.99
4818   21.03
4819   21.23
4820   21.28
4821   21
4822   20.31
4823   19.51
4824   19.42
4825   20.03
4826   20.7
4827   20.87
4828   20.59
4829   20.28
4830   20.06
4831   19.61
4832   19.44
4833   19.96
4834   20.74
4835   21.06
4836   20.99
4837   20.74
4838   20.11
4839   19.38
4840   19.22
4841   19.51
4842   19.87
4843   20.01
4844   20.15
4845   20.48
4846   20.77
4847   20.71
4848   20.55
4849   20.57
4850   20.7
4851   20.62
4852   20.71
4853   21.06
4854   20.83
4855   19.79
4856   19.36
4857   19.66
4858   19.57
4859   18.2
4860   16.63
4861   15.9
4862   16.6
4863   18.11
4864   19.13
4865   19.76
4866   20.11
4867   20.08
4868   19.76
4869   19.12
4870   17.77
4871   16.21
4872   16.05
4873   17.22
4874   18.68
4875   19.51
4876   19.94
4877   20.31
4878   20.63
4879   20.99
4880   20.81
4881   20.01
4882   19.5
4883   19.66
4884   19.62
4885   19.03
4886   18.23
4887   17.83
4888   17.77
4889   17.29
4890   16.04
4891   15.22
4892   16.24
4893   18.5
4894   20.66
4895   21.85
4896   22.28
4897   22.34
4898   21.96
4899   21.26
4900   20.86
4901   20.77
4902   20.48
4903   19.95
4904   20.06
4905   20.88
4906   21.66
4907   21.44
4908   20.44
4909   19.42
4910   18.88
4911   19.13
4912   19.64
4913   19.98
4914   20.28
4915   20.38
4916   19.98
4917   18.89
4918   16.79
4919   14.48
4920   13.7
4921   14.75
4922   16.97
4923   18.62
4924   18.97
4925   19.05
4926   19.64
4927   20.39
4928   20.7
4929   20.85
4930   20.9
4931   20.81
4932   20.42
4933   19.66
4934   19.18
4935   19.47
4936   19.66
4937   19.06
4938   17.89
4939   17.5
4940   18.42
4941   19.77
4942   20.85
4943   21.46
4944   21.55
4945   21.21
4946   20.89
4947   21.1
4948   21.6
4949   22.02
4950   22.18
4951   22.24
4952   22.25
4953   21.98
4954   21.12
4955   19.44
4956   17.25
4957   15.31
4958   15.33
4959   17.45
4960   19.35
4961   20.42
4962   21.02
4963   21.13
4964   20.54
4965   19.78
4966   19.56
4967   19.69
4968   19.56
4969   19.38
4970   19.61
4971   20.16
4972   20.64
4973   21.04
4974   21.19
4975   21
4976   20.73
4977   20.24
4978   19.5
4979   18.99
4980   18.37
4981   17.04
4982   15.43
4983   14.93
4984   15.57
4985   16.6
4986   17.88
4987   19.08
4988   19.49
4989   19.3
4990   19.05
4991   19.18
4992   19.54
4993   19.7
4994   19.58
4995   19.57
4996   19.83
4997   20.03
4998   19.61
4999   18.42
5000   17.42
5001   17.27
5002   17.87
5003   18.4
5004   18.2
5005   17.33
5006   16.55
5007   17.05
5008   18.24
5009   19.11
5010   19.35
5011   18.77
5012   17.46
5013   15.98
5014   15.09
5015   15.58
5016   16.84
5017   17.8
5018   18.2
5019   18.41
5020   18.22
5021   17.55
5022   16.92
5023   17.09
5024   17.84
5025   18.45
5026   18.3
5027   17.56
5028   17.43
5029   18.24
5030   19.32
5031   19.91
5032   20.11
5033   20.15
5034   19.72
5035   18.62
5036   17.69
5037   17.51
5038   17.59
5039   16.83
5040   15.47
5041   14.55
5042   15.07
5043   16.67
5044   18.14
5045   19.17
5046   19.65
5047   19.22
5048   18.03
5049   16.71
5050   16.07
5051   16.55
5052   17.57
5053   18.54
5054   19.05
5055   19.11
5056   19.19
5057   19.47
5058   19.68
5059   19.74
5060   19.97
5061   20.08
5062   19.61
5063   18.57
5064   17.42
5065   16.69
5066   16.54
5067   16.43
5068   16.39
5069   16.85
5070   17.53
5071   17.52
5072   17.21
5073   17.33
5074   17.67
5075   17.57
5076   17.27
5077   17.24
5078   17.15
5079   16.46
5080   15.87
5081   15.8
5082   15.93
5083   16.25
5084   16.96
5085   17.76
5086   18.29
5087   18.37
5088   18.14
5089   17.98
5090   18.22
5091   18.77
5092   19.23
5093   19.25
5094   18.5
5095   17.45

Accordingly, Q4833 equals -1.92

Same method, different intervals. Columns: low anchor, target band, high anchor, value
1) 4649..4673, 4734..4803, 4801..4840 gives 1.35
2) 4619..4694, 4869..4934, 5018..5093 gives -2.69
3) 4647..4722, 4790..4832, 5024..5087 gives -3.85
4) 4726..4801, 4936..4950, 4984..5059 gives -1.33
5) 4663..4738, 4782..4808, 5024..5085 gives -1.49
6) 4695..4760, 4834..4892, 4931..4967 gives 1.68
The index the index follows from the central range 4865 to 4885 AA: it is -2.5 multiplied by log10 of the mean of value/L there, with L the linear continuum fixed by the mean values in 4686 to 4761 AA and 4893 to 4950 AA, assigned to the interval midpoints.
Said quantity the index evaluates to 0.03 mag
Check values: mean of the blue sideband 19.7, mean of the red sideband 19.9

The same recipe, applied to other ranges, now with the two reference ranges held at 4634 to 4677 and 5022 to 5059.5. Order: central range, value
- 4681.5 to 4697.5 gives -0.05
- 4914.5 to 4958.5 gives -0.06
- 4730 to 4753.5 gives -0.06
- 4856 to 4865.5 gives 0.02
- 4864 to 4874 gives 0.00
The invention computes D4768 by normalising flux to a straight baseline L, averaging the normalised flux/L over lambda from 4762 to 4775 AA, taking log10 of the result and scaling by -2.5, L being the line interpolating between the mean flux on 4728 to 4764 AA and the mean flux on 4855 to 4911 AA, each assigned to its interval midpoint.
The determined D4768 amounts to 0.04 mag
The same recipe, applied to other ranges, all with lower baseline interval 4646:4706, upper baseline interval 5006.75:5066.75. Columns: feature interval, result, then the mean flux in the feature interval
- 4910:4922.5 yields 0.02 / 18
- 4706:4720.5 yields -0.05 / 19.8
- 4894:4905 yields -0.15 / 21.1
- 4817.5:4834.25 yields -0.10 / 20.4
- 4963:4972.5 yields -0.10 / 19.9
